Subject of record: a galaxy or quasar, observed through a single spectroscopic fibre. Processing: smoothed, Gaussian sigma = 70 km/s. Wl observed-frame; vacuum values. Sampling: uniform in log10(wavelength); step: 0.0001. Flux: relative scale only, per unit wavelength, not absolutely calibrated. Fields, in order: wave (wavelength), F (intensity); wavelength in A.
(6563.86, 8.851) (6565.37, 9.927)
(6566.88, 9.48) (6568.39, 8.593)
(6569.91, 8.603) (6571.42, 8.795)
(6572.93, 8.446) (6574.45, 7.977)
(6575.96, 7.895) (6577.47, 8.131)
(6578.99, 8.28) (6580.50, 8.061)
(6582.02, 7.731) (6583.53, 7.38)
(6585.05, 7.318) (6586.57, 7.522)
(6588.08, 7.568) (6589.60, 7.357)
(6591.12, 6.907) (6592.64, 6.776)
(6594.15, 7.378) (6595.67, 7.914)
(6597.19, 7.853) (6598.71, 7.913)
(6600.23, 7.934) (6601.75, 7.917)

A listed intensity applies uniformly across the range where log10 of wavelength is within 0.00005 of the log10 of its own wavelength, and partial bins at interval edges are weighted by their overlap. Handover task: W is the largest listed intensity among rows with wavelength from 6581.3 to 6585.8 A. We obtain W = 7.731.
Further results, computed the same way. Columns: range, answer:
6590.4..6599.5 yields 7.914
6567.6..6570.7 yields 8.603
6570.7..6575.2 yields 8.795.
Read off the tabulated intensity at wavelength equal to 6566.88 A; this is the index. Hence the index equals 9.48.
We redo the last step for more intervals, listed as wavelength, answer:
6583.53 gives 7.38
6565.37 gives 9.927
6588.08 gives 7.568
